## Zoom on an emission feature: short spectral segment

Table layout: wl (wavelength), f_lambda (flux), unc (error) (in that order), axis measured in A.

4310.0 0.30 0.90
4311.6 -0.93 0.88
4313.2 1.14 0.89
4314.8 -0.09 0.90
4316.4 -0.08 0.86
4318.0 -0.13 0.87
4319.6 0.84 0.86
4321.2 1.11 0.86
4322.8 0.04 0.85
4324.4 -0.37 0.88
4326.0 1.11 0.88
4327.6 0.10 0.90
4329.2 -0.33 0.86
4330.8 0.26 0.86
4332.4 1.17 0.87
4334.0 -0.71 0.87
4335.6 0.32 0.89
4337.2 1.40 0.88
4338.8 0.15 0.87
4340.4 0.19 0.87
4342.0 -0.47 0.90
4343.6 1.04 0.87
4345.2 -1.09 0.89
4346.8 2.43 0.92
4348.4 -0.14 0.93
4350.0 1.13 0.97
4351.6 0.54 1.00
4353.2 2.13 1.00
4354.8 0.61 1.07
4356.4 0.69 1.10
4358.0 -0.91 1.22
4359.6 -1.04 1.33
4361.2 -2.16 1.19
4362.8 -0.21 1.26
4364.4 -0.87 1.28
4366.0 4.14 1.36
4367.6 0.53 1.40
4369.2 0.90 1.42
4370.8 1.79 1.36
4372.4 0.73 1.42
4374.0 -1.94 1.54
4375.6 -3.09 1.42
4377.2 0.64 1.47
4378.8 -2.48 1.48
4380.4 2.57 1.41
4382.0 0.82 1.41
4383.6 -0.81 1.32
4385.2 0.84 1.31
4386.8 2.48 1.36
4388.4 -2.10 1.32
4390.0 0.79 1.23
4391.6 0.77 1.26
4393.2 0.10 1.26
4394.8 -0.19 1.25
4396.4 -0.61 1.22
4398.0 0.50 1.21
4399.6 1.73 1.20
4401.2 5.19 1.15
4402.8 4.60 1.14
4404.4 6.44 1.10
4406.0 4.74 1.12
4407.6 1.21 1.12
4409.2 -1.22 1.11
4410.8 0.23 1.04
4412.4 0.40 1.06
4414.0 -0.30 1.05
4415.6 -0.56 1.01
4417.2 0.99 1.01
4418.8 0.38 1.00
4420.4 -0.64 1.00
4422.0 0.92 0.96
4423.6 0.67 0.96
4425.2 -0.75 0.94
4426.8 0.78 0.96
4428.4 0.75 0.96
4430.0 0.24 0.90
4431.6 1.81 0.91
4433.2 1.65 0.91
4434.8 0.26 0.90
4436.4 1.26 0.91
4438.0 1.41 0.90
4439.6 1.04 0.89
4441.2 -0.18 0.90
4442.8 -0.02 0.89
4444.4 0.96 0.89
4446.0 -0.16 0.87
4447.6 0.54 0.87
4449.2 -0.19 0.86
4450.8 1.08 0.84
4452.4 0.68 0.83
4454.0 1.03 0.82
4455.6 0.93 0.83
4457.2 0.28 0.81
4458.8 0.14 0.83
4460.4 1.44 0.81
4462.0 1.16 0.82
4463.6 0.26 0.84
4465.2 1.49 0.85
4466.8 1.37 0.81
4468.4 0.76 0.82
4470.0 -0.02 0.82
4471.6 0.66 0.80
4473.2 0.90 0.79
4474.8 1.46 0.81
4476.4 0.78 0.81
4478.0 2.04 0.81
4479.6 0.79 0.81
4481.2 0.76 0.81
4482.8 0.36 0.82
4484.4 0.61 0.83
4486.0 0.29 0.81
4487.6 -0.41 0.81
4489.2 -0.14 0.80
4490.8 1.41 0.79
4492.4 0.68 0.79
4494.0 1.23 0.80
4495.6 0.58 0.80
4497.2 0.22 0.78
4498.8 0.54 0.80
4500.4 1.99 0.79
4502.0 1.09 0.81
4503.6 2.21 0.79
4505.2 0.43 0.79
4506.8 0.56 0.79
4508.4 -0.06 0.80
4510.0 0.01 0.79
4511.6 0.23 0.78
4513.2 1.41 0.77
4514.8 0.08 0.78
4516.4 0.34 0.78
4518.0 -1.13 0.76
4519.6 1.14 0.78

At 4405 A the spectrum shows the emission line [O II] 3727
